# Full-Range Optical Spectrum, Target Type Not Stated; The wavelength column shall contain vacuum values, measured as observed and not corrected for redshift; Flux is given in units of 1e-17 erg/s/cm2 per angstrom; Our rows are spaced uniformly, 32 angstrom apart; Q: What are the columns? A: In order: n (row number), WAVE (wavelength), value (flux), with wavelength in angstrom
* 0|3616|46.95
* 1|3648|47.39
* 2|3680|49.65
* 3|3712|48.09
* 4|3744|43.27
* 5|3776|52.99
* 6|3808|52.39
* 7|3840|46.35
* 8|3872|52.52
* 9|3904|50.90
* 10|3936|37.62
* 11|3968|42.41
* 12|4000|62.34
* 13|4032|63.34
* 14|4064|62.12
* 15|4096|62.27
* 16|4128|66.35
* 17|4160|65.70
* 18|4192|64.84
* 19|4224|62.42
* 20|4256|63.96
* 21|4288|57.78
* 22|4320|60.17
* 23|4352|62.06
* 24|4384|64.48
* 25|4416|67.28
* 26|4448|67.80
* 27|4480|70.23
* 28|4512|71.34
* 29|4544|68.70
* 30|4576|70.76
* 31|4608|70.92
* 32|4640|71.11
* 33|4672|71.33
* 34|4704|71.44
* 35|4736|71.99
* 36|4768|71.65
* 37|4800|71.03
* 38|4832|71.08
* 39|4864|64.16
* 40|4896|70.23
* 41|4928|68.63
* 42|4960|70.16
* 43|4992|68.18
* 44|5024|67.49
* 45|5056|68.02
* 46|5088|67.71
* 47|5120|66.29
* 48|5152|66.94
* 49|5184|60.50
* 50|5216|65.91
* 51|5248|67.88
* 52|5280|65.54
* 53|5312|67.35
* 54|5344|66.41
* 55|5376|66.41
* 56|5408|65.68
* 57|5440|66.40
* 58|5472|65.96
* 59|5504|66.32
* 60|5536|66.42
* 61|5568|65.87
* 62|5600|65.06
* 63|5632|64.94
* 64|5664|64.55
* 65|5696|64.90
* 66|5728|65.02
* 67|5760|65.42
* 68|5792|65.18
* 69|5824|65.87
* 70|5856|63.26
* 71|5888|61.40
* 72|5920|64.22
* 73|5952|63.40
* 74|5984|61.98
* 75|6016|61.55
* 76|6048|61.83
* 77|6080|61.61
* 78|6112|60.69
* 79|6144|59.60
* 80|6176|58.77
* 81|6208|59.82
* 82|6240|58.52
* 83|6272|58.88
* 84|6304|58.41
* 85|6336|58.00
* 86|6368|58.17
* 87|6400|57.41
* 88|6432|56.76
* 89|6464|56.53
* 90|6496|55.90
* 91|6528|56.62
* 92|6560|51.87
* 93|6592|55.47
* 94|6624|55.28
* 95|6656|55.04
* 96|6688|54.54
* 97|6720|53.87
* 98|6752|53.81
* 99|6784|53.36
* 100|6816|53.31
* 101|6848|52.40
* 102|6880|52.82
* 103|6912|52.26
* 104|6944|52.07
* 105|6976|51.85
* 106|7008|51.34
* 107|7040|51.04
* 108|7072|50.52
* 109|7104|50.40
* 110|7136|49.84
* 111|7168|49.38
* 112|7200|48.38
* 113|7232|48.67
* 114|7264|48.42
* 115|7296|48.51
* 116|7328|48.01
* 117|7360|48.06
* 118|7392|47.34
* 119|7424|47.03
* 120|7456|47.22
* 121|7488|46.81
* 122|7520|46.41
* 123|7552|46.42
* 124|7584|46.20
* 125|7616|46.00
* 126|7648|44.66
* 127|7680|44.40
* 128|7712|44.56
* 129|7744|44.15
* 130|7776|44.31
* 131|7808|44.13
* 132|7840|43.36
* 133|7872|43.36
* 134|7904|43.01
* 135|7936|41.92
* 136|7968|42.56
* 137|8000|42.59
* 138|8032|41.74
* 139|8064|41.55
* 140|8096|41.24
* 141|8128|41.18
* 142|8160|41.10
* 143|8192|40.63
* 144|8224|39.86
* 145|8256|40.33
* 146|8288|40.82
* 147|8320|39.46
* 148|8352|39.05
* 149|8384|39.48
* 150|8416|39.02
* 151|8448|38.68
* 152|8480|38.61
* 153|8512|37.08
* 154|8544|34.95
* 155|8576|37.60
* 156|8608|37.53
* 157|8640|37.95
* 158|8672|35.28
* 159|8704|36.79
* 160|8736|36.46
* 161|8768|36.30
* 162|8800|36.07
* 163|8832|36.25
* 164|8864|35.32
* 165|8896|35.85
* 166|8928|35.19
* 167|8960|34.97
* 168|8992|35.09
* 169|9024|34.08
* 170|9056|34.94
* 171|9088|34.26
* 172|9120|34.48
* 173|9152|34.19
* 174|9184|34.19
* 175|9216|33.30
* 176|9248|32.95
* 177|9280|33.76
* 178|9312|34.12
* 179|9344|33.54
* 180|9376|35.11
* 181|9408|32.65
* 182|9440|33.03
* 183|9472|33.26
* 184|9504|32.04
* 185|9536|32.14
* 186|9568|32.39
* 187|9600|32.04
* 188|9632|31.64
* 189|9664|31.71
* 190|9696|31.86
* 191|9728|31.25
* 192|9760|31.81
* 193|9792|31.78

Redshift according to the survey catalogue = 0.00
